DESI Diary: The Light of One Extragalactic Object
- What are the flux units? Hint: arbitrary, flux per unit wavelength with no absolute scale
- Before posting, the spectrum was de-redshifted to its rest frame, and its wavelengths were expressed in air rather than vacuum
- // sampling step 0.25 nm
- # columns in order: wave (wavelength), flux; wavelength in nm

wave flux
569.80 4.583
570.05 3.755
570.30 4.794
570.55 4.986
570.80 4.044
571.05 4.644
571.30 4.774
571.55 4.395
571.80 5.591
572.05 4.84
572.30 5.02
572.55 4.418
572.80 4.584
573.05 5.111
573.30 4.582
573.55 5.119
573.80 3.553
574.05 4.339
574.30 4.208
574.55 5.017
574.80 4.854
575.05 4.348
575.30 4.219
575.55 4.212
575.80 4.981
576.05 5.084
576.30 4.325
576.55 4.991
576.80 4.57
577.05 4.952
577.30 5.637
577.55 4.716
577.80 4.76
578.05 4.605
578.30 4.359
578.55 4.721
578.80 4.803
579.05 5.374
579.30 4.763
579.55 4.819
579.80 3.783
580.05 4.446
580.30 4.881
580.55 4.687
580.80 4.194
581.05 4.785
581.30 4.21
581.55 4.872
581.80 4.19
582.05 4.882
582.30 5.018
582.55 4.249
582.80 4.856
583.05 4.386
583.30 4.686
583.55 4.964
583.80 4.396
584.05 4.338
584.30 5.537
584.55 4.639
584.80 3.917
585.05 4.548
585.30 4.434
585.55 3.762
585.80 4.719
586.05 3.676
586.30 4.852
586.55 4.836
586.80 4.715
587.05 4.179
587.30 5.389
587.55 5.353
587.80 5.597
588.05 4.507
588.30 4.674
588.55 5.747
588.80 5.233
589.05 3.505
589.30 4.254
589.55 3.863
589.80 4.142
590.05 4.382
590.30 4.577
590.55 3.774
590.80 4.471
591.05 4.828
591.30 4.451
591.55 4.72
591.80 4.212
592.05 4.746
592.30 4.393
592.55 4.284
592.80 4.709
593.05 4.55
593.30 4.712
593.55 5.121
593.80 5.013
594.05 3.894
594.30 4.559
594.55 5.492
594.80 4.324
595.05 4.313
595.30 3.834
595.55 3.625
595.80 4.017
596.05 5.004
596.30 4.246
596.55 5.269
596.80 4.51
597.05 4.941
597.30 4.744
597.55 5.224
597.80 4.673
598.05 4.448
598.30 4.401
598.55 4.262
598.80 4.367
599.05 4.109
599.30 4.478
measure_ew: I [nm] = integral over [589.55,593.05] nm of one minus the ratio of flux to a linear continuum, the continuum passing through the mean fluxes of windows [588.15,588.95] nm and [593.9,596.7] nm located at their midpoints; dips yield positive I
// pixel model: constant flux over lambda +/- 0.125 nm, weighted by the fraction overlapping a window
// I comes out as 0.31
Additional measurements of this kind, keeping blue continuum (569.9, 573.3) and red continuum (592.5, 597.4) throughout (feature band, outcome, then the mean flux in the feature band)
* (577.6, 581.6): 0.01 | 4.63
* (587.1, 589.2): -0.17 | 4.96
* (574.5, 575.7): 0.04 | 4.51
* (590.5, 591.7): 0.03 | 4.49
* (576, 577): -0.02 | 4.73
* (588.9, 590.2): 0.15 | 4.06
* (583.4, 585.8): 0.05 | 4.52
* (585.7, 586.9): 0.01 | 4.55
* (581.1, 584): 0.01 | 4.61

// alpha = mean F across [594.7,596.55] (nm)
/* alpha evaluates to 4.27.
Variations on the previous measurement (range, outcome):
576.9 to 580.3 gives 4.75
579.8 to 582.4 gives 4.57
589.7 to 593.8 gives 4.52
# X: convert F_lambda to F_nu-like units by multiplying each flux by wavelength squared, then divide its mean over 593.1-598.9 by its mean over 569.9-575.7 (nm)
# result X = 1.1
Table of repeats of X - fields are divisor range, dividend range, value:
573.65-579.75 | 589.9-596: 1.01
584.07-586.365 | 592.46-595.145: 1.08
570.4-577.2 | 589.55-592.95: 1.01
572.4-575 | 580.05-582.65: 1.03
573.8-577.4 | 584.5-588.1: 1.03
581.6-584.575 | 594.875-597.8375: 1.01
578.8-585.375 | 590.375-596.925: 1.02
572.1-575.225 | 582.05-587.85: 1.05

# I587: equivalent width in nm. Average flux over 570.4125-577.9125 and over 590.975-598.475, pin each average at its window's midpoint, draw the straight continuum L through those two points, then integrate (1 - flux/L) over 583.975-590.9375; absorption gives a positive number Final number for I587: 0.08 nm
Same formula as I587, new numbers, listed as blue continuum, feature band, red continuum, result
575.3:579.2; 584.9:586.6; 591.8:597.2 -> 0.105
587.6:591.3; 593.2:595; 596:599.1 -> -0.045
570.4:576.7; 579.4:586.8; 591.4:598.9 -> 0.108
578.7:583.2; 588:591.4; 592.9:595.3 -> 0.121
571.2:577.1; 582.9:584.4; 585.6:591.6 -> -0.029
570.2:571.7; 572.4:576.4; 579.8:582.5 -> 0.033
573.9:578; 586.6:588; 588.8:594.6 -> -0.148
